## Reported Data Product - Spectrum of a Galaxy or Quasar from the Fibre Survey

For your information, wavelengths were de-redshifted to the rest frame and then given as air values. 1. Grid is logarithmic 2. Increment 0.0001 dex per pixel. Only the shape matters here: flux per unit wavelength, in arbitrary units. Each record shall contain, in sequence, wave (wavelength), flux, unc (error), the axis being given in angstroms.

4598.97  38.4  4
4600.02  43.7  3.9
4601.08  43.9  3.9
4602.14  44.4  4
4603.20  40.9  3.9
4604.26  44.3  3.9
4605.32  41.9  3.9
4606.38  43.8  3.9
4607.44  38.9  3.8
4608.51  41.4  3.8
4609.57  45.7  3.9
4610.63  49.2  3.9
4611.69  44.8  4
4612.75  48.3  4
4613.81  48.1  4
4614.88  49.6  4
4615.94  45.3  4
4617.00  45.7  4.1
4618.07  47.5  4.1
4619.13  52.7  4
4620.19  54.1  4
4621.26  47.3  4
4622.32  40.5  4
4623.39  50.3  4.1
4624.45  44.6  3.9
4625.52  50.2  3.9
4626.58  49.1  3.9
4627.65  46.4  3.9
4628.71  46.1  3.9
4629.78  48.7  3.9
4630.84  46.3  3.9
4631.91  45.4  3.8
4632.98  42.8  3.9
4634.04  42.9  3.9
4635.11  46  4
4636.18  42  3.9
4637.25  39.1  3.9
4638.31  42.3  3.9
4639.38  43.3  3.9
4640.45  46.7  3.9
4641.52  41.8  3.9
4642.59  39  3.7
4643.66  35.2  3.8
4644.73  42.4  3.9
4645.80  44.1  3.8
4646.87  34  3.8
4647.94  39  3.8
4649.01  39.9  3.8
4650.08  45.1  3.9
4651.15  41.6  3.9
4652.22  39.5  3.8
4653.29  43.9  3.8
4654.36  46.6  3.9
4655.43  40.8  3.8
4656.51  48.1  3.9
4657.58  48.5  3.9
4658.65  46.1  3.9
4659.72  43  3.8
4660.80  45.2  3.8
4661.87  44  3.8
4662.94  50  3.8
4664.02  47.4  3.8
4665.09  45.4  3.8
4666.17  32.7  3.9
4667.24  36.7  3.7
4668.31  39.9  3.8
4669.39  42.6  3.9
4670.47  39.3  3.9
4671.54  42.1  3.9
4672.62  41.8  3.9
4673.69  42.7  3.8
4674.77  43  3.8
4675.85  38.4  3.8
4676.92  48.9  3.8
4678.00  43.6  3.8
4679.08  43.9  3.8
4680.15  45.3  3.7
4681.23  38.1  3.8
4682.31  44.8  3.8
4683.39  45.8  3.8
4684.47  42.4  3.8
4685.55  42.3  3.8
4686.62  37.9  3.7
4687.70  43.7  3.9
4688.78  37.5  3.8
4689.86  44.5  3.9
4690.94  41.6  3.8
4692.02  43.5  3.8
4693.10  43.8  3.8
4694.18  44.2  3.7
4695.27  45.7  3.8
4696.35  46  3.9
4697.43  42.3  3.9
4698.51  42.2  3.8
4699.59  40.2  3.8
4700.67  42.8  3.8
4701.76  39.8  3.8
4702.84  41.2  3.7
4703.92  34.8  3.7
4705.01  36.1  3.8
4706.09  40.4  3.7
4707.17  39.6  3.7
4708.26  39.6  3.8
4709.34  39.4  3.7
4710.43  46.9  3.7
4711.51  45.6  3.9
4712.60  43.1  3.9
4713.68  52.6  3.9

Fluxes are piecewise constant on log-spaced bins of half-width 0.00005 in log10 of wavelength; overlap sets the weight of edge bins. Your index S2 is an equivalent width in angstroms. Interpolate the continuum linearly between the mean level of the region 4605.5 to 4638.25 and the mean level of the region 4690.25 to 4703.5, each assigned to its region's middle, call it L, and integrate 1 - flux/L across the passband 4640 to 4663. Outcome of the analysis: 1.0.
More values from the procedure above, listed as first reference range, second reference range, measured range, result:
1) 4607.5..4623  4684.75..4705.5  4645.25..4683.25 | 0.8 angstroms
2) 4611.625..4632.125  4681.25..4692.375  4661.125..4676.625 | 0.6 angstroms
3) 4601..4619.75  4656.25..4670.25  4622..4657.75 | 0.7 angstroms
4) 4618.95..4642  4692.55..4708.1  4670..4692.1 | 0.1 angstroms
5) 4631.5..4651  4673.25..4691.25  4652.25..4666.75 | -0.8 angstroms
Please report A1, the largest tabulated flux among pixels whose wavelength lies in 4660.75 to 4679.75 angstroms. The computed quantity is 50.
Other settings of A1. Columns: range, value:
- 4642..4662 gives 48.5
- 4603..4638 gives 54.1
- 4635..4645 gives 46.7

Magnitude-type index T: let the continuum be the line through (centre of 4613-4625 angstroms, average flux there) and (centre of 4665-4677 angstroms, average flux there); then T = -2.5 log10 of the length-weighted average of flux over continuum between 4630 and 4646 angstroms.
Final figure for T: 0.06 mag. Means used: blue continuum 47.8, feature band 42.7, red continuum 40.7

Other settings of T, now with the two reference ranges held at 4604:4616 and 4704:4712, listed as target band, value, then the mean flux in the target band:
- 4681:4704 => -0.02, 42.2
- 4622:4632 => -0.06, 46.9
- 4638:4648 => 0.07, 40.8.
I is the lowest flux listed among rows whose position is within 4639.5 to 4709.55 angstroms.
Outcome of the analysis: 32.7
